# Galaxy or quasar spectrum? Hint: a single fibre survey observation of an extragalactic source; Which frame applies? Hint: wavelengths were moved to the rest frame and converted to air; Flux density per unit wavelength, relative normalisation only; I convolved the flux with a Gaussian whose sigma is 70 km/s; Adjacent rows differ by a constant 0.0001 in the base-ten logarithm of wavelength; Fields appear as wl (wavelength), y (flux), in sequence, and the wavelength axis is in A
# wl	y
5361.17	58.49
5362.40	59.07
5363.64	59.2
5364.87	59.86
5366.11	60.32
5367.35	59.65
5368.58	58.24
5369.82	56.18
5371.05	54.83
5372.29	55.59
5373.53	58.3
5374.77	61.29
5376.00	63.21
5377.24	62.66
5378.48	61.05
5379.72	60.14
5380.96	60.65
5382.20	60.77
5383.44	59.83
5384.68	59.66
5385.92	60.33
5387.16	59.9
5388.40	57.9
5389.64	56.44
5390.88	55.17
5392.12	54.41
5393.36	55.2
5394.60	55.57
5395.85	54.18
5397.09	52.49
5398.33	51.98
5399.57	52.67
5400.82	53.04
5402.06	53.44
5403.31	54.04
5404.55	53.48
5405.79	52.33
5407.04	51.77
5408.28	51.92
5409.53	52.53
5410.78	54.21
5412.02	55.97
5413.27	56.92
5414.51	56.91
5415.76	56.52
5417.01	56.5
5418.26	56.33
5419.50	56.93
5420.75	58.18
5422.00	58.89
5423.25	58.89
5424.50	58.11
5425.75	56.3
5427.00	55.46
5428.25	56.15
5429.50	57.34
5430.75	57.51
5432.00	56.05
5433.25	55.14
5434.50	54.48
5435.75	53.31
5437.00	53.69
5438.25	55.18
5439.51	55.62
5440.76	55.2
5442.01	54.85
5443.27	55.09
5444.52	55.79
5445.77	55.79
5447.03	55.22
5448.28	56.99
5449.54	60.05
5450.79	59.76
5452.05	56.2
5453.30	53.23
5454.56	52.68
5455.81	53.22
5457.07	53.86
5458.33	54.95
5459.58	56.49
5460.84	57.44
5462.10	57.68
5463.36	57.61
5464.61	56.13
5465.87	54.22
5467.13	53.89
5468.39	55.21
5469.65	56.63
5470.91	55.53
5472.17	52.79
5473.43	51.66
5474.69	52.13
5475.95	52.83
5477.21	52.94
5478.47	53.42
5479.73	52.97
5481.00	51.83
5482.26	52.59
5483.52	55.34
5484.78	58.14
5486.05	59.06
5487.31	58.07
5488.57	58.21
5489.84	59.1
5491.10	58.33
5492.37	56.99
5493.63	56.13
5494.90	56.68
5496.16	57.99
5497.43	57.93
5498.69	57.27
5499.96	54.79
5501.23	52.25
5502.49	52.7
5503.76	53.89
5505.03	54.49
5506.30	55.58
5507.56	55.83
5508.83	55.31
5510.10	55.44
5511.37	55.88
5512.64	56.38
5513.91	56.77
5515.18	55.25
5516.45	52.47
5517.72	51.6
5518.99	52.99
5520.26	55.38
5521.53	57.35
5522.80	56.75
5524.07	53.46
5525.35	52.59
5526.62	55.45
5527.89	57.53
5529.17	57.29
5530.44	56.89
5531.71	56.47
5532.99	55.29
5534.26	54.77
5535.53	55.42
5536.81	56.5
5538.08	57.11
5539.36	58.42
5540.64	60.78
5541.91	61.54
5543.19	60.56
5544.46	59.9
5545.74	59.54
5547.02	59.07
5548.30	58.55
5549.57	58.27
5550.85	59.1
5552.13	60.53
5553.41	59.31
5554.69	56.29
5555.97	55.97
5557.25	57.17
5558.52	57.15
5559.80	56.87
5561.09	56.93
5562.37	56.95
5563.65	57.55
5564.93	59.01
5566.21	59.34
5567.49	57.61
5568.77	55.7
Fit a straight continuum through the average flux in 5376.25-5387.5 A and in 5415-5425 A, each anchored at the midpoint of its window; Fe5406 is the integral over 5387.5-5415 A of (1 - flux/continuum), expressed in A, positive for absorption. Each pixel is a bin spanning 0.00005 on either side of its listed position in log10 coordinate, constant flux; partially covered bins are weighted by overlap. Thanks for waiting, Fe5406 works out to 2.2 A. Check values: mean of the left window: 60.6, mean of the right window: 57.5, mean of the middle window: 54.3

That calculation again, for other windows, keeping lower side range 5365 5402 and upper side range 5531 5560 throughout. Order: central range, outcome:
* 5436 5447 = 0.5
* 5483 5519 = 1.2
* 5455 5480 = 1.4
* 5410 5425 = 0.2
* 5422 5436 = 0.3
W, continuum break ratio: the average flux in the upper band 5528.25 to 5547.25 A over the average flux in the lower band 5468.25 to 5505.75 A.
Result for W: 1.05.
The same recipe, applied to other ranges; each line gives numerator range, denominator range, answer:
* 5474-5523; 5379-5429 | 0.99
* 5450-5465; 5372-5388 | 0.93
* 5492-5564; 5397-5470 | 1.02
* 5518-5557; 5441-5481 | 1.04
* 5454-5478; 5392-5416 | 1.01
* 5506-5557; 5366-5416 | 1.00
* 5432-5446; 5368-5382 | 0.93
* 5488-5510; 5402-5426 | 1.01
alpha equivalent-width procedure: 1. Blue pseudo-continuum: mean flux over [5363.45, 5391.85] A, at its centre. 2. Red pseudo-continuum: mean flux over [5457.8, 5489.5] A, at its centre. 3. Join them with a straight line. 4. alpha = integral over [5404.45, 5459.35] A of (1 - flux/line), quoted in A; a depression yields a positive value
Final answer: 1.22 A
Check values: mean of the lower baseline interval 59.1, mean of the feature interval 55.6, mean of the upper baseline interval 55.1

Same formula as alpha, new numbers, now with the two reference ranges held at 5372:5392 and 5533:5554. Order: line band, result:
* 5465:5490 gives 1.78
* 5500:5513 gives 0.90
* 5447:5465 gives 0.90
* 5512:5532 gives 1.18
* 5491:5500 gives 0.27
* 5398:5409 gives 1.22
